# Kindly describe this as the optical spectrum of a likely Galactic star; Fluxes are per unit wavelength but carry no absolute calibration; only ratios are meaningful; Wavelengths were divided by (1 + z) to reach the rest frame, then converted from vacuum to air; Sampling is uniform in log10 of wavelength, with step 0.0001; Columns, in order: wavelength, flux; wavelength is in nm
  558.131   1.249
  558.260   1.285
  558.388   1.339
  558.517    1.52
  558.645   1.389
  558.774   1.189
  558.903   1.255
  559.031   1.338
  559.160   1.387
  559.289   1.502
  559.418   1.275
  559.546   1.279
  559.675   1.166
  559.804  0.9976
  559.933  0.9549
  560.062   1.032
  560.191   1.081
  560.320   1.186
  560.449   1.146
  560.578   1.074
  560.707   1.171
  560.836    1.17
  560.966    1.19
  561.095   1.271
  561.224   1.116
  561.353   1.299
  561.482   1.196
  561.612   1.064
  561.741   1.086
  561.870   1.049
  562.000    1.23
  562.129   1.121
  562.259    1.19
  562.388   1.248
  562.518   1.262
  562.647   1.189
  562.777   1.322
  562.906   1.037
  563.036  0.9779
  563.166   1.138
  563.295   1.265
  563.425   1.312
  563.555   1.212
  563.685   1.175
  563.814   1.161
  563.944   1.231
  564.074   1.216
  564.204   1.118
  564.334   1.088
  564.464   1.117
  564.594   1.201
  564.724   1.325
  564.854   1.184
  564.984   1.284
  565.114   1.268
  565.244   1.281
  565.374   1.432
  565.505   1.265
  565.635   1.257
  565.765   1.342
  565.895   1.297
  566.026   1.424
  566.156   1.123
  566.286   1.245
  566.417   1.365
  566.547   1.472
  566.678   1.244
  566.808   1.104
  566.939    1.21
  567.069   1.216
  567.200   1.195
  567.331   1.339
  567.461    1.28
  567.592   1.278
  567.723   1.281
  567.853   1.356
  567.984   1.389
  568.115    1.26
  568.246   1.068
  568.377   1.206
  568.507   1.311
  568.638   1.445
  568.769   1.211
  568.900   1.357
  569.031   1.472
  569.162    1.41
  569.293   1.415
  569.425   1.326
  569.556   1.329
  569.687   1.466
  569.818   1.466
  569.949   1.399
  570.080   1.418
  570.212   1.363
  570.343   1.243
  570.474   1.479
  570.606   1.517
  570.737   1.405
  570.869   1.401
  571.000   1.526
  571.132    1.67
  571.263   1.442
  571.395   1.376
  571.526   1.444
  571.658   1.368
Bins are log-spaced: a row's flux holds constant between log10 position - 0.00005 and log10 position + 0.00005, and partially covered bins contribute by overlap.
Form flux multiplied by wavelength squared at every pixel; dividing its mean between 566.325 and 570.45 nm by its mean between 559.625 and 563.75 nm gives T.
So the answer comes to 1.2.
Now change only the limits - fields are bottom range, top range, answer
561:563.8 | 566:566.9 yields 1.10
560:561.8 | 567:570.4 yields 1.19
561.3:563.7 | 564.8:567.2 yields 1.10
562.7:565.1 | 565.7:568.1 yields 1.09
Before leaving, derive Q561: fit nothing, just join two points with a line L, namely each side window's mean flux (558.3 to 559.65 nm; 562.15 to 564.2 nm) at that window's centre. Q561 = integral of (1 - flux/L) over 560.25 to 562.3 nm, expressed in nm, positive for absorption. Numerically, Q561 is 0.16 nm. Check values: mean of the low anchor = 1.34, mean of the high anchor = 1.19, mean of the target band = 1.16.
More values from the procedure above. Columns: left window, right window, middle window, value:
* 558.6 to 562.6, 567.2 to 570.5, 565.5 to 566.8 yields -0.01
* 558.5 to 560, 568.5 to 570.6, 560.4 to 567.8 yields 0.59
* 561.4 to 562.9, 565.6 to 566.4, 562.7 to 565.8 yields 0.05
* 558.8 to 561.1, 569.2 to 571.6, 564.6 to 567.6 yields 0.11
